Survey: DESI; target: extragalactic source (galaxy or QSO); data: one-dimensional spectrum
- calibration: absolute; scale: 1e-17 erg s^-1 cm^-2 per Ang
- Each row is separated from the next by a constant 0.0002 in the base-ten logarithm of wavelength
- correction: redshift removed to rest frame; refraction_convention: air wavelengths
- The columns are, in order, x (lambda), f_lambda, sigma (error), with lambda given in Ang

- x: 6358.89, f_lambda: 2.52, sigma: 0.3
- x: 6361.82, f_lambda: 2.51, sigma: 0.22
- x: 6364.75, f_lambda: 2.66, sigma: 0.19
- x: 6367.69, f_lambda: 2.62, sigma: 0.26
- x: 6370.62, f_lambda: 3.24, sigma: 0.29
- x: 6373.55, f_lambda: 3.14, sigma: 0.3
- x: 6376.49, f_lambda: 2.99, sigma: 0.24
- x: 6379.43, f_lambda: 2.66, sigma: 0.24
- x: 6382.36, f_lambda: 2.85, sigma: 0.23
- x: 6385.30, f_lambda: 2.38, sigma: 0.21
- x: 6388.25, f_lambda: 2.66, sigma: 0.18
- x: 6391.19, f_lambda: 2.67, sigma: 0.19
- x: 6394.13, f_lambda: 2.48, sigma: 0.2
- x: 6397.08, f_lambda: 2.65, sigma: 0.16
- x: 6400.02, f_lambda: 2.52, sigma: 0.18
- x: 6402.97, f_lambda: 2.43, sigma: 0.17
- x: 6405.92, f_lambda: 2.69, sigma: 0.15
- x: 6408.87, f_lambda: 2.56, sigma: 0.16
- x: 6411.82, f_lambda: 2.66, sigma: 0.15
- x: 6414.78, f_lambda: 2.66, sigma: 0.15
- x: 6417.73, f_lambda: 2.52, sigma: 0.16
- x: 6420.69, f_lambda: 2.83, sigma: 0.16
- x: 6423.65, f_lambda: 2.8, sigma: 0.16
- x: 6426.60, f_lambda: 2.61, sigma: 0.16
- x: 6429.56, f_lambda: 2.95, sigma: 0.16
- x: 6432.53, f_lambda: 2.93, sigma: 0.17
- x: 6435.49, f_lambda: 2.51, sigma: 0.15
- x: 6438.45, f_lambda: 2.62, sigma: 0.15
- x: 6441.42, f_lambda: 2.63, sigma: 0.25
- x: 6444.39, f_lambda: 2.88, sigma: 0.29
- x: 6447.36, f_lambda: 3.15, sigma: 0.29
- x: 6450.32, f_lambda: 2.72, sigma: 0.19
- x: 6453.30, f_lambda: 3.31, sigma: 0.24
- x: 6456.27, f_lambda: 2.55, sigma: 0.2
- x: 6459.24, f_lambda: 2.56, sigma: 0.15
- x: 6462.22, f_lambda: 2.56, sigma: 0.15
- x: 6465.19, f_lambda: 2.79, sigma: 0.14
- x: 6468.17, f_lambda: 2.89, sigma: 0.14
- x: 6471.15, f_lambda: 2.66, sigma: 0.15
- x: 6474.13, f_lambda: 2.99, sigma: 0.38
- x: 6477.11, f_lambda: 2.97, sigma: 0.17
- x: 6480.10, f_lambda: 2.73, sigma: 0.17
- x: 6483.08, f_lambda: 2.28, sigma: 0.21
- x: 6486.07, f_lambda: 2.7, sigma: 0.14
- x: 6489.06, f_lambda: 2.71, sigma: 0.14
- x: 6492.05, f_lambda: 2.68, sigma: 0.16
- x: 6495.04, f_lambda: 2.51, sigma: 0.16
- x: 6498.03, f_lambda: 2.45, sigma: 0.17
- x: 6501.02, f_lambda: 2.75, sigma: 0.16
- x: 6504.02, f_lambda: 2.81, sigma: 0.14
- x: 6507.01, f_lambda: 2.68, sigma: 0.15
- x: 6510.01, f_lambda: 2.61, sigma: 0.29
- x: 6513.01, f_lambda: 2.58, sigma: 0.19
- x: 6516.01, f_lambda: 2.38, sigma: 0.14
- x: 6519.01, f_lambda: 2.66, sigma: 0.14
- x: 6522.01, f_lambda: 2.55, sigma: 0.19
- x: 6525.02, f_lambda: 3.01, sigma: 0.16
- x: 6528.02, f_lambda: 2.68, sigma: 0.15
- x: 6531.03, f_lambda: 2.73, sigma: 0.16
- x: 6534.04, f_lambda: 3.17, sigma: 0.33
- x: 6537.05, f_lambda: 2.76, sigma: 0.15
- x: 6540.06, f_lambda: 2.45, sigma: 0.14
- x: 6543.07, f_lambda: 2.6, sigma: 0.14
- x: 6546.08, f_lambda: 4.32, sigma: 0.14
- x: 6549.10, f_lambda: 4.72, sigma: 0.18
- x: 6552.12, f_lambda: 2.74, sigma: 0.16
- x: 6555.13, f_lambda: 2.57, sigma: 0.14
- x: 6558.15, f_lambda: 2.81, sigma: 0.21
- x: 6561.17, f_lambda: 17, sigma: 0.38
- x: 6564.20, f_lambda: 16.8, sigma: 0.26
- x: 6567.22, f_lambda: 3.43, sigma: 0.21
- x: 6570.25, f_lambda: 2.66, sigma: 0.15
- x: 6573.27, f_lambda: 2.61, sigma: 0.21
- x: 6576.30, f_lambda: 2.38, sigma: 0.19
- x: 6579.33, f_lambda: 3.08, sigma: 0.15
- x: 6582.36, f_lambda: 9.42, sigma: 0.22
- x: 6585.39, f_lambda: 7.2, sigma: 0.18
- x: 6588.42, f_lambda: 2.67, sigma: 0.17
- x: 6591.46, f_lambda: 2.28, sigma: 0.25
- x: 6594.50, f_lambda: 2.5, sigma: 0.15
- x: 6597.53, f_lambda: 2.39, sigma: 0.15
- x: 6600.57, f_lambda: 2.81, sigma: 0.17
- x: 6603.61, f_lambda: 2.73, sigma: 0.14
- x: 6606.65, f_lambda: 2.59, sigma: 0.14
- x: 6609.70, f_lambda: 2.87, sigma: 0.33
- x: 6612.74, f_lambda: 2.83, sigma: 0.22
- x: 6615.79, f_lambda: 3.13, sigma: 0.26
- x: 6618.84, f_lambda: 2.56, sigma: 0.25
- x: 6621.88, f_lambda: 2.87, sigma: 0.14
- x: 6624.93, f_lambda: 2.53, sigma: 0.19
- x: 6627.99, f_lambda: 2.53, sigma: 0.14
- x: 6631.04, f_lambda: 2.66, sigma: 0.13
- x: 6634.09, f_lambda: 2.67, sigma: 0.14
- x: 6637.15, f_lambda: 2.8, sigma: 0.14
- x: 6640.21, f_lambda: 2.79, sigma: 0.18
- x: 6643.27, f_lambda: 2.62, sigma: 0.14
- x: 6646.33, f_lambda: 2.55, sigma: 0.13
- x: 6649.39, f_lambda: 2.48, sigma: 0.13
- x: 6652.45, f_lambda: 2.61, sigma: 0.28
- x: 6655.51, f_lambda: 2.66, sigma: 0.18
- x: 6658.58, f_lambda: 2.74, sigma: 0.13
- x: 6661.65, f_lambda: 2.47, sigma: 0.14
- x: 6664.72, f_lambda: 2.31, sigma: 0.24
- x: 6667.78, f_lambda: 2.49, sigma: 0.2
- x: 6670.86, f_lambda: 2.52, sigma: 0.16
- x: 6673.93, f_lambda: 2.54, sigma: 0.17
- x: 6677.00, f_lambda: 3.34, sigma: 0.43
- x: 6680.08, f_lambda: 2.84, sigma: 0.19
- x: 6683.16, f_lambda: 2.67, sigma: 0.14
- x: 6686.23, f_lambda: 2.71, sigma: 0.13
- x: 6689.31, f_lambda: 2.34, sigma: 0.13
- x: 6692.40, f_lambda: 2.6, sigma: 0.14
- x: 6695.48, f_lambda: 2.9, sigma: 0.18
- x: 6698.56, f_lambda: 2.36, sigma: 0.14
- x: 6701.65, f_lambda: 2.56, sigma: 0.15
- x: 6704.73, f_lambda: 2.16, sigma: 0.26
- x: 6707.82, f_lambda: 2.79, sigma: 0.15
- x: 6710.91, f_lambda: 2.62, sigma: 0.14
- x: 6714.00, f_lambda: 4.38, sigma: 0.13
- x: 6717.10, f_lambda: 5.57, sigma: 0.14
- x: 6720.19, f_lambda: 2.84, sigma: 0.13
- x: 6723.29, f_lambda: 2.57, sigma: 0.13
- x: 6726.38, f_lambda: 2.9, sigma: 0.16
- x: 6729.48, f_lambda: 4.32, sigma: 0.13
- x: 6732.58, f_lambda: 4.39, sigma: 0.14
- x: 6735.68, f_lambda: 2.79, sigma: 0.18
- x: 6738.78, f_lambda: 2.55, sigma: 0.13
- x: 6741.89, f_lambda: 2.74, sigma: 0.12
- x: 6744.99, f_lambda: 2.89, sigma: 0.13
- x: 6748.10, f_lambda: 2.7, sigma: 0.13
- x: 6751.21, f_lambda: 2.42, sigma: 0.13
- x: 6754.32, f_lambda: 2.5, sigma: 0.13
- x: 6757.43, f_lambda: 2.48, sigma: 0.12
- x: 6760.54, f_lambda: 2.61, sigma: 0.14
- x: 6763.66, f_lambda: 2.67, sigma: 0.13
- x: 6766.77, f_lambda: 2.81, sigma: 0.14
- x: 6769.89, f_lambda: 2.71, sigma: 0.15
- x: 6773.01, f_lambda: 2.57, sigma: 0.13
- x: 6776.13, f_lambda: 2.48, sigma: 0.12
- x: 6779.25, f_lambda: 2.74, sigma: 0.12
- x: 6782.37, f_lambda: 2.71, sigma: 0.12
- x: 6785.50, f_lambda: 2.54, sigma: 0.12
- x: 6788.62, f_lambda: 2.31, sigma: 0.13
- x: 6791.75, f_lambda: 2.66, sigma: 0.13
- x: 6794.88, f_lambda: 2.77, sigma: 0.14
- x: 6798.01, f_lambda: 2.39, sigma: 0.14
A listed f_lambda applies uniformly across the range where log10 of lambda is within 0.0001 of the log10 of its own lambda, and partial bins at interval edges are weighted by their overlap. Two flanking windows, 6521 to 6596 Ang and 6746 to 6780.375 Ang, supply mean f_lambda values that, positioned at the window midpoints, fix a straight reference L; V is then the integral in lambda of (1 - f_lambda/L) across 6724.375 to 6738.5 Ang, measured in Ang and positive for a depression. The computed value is -2.8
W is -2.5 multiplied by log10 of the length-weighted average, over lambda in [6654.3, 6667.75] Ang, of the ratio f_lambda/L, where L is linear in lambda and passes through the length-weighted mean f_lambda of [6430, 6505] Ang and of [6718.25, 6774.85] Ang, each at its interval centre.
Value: 0.12 mag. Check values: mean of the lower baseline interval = 2.74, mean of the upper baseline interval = 2.88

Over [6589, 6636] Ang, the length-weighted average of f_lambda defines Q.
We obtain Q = 2.66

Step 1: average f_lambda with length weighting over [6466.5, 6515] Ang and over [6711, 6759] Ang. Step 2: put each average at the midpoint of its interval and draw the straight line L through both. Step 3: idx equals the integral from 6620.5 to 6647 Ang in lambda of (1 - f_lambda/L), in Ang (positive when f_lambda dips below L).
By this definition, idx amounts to 2.7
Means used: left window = 2.68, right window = 3.18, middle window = 2.67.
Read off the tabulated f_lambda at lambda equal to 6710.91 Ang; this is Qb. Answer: 2.62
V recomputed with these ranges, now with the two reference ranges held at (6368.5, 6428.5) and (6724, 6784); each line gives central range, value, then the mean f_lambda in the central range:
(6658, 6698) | 2.4 Ang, 2.64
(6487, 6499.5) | 0.7 Ang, 2.59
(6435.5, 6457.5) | -0.8 Ang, 2.82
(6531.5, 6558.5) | -3.6 Ang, 3.13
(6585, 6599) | -1.7 Ang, 3.11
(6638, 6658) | 1.2 Ang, 2.63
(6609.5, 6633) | 0.4 Ang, 2.74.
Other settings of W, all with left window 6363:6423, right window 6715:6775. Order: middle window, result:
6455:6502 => 0.038 mag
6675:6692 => 0.073 mag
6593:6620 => 0.066 mag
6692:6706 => 0.178 mag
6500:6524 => 0.067 mag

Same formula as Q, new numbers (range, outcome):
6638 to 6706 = 2.61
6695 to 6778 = 2.94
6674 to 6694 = 2.73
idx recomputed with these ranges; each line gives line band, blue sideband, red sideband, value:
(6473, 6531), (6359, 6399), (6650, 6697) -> 0.4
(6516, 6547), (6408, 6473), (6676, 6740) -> 0.1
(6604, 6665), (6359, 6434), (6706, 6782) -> 4.8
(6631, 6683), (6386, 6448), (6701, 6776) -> 4.4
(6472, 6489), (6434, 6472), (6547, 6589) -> 3.6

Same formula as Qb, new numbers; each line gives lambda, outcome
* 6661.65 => 2.47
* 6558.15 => 2.81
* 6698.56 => 2.36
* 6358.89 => 2.52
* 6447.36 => 3.15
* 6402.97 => 2.43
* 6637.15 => 2.8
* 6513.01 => 2.58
